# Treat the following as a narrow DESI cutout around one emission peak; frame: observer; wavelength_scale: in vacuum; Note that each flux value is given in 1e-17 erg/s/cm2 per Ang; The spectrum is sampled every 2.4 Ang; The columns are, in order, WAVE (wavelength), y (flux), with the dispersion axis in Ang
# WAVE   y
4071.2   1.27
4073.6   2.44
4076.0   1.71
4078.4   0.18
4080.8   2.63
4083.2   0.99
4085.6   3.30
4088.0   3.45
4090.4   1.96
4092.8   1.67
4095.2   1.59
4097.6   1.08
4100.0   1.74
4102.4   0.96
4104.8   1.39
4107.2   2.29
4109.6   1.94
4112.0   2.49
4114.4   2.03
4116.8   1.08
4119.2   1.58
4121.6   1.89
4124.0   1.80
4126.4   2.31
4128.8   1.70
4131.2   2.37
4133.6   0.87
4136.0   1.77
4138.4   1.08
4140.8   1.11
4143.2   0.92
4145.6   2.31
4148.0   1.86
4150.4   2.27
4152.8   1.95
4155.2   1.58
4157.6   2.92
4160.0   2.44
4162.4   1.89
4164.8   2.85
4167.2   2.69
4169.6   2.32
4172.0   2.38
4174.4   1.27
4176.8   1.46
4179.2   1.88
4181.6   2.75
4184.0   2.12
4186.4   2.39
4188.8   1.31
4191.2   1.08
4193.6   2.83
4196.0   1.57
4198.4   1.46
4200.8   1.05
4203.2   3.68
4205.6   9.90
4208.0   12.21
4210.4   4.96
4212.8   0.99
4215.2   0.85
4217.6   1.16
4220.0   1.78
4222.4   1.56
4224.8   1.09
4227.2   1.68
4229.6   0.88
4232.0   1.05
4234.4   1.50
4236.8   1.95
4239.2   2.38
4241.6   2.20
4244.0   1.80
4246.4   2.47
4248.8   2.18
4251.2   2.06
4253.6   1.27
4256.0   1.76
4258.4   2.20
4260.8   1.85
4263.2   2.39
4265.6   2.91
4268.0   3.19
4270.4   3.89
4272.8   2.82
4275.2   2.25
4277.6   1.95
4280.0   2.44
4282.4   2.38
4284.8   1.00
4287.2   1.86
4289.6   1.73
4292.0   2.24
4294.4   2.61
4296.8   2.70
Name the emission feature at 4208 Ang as [O II] 3727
